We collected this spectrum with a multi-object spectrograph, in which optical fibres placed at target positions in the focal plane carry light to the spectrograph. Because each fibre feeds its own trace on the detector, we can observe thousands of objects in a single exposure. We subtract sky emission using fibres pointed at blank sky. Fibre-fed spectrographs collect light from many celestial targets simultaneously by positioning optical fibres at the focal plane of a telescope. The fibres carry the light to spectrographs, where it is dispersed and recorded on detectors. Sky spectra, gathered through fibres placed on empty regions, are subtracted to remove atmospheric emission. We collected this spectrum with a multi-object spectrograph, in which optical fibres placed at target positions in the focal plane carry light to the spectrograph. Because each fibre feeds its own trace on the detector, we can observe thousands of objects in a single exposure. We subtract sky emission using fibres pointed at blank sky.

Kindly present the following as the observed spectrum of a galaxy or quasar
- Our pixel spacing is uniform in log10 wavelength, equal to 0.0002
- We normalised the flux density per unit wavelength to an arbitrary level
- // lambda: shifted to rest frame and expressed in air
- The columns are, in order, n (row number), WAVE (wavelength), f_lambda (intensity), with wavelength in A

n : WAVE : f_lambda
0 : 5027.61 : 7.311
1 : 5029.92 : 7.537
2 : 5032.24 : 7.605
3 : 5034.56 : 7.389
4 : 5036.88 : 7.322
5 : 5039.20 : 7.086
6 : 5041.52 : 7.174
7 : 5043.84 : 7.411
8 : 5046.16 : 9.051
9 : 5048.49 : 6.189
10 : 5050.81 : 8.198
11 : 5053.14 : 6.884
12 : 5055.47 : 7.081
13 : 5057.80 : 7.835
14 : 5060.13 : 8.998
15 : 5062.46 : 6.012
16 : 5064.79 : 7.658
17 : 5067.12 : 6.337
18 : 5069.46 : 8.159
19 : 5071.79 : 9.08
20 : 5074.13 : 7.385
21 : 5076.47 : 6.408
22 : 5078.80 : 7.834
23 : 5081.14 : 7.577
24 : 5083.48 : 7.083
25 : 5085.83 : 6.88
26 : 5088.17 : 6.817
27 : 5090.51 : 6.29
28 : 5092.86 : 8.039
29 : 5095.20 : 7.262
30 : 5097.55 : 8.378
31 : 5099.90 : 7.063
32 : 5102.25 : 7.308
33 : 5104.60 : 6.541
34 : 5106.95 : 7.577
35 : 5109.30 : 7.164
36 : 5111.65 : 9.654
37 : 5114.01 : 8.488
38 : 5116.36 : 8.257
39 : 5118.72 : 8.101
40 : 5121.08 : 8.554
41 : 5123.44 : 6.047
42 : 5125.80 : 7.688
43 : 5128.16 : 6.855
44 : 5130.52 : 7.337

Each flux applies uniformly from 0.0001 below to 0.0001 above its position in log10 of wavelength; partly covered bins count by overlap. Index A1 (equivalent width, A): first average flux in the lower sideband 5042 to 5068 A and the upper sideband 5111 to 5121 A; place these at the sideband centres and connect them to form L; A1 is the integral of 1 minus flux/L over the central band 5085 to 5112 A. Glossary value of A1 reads 2.9 A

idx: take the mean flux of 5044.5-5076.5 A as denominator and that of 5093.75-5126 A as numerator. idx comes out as 1.02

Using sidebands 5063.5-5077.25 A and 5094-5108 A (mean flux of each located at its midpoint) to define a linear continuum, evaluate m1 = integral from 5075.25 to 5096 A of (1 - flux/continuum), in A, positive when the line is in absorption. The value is 0.9 A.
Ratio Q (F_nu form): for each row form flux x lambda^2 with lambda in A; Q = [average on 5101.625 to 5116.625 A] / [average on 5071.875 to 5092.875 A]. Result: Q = 1.1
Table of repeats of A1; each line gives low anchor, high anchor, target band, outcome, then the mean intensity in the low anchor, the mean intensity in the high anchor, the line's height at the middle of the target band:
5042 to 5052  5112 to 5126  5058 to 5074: 0.1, 7.68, 7.97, 7.75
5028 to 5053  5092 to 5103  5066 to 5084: 0.1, 7.47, 7.61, 7.55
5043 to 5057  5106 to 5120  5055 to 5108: 3.1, 7.48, 8.22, 7.85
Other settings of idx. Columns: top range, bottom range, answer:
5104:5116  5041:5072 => 1.06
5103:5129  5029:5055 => 1.04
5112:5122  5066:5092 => 1.16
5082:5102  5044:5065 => 0.96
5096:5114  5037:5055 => 1.04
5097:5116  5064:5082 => 1.03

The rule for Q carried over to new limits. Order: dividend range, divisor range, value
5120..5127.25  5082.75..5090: 1.09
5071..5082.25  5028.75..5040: 1.05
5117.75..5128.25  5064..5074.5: 0.99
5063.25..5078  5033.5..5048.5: 1.01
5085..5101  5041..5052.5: 0.97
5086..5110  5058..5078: 0.97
